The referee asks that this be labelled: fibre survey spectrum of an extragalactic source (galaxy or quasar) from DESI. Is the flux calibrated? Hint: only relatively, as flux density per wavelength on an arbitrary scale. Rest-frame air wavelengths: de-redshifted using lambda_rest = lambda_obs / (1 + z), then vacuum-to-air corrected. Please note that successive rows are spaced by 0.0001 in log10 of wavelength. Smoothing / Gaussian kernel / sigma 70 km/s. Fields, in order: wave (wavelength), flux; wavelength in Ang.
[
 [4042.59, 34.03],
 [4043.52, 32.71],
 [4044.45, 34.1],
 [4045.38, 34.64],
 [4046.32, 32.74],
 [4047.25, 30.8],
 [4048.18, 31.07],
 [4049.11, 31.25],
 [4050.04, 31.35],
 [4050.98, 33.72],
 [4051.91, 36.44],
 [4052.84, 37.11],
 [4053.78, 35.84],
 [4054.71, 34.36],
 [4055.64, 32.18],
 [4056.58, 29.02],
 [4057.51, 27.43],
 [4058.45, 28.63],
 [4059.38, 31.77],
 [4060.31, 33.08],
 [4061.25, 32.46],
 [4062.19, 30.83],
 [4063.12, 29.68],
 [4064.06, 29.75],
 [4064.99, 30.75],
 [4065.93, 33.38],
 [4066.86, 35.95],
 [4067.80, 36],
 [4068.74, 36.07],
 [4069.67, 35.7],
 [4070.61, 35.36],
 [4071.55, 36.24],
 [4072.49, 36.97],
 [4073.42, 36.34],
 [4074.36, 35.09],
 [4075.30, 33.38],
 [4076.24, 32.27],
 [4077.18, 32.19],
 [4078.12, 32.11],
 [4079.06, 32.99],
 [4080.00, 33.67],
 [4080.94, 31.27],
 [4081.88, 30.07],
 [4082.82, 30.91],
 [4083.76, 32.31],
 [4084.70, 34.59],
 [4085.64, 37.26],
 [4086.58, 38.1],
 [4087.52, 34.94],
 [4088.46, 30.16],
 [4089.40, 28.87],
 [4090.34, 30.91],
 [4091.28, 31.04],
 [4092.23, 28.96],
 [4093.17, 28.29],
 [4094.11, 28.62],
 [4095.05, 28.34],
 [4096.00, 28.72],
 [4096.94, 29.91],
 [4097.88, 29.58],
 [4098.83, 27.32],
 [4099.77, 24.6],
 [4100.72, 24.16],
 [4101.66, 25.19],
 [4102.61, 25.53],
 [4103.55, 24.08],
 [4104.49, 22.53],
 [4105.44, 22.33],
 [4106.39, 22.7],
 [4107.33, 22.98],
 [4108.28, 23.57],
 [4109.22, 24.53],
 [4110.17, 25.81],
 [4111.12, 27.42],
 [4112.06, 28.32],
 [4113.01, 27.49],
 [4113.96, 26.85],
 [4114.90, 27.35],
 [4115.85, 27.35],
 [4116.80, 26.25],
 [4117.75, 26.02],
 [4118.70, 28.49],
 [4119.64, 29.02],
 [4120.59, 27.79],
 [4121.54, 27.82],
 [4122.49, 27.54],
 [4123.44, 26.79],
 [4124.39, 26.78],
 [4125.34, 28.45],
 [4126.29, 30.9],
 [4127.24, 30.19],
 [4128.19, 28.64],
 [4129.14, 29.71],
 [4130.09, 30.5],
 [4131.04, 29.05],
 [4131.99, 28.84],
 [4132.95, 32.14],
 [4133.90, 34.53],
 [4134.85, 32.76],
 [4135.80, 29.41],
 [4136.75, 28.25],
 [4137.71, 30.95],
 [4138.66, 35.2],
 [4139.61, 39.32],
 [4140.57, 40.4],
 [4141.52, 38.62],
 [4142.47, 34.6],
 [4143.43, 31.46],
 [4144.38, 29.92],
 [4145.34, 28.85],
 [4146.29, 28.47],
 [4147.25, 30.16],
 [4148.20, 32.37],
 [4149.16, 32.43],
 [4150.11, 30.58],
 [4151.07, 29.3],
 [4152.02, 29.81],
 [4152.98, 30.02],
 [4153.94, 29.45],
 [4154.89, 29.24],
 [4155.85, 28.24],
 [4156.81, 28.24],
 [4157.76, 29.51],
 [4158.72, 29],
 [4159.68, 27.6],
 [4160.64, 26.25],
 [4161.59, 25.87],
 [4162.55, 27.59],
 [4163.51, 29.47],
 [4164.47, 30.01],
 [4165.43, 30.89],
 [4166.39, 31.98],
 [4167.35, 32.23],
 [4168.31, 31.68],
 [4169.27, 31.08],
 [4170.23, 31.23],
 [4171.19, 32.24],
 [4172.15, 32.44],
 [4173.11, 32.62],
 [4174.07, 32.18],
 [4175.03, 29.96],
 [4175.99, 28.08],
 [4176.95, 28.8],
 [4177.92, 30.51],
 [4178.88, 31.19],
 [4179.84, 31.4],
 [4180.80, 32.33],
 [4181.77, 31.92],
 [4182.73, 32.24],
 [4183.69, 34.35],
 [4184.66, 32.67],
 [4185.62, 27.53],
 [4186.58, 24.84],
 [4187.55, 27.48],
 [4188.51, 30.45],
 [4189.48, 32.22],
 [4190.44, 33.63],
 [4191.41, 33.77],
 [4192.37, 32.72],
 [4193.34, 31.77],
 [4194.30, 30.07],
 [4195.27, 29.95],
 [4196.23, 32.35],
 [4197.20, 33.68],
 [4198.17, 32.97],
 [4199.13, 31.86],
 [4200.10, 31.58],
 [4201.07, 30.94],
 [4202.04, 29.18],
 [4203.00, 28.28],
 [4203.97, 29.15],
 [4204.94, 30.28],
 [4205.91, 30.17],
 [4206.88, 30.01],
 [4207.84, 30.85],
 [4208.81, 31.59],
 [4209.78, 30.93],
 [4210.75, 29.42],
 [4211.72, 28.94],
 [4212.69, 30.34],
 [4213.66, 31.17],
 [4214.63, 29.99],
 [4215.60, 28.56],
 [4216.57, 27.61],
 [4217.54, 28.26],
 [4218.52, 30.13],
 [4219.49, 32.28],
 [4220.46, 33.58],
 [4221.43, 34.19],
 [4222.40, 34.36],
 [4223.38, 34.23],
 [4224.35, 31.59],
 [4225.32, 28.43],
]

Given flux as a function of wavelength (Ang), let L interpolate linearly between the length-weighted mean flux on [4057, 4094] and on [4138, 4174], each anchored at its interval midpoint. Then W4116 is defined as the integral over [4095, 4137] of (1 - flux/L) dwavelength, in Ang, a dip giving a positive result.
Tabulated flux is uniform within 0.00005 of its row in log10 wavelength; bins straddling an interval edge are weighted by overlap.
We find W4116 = 5.8 Ang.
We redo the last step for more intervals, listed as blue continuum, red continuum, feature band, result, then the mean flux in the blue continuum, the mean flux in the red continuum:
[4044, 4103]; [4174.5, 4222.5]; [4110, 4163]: 2.7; 31.9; 30.8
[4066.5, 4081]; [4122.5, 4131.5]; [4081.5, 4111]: 3.6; 34.5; 28.9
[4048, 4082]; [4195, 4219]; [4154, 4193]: 0.7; 33.1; 30.3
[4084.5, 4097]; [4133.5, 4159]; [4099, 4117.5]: 3.6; 31.3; 31.5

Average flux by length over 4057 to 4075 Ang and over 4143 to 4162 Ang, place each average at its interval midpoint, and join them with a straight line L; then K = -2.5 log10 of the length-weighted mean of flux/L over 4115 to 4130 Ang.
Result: 0.09 mag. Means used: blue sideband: 33.2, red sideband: 29.4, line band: 28.2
